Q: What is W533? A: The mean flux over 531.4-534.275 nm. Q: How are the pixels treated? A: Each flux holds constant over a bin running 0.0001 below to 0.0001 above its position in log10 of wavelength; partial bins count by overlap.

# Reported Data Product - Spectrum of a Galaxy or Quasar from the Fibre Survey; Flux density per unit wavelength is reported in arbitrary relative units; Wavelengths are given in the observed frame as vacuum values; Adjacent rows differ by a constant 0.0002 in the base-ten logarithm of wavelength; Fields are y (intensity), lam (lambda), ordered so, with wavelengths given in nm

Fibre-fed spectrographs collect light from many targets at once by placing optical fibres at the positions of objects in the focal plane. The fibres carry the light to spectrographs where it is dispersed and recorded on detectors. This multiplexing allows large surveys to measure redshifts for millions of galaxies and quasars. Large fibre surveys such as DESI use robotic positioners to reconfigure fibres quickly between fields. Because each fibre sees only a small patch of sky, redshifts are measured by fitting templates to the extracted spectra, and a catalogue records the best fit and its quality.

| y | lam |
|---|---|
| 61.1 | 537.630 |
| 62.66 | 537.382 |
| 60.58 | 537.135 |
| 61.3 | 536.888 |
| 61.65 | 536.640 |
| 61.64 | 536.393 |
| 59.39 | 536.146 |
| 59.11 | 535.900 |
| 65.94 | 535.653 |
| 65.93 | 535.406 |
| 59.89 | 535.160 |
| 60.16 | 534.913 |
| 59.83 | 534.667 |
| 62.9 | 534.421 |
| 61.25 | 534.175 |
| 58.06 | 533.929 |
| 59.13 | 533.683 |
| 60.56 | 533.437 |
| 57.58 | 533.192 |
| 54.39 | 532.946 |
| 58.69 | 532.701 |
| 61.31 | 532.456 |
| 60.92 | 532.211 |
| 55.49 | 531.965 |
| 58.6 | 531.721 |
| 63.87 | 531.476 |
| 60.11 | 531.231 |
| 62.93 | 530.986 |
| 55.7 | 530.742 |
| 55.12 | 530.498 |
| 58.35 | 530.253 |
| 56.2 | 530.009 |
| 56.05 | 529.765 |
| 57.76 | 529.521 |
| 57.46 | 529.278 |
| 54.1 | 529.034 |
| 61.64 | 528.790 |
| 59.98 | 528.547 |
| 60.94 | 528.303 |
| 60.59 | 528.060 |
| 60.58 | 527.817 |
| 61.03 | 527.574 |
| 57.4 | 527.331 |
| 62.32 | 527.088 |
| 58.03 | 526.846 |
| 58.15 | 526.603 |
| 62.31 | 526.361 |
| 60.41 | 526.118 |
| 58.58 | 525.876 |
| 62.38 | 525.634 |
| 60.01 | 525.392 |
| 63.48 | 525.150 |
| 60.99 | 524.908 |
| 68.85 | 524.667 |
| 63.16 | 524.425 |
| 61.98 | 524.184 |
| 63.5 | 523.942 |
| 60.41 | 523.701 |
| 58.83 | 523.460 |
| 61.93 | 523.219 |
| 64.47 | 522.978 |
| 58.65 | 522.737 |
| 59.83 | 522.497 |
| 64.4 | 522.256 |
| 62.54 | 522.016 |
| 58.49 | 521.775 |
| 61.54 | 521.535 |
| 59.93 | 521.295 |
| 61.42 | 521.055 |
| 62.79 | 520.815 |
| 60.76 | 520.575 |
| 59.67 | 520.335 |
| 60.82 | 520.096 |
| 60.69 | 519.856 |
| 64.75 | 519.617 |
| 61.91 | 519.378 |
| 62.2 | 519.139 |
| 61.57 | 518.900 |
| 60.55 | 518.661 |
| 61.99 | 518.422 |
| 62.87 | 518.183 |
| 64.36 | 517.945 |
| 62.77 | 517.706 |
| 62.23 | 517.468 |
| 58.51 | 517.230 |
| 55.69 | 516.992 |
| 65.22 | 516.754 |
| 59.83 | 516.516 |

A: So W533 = 59.1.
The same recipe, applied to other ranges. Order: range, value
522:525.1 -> 62.3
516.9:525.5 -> 61.7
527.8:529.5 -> 59.2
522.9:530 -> 60.5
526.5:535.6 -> 59.3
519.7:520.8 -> 60.8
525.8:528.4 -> 60.1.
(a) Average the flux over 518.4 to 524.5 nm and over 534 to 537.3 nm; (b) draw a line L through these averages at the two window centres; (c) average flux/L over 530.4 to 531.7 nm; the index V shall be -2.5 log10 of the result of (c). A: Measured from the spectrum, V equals 0.034 mag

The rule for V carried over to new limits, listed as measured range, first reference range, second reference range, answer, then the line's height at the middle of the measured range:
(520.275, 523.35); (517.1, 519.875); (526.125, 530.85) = -0.006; 60.9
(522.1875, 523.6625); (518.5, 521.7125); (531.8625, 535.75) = -0.001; 61.1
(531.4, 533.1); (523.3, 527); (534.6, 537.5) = 0.047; 61.5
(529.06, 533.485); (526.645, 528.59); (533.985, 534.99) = 0.041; 60.5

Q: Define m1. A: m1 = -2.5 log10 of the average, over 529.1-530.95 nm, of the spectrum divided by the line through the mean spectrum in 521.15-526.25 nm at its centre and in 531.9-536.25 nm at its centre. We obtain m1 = 0.07 mag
